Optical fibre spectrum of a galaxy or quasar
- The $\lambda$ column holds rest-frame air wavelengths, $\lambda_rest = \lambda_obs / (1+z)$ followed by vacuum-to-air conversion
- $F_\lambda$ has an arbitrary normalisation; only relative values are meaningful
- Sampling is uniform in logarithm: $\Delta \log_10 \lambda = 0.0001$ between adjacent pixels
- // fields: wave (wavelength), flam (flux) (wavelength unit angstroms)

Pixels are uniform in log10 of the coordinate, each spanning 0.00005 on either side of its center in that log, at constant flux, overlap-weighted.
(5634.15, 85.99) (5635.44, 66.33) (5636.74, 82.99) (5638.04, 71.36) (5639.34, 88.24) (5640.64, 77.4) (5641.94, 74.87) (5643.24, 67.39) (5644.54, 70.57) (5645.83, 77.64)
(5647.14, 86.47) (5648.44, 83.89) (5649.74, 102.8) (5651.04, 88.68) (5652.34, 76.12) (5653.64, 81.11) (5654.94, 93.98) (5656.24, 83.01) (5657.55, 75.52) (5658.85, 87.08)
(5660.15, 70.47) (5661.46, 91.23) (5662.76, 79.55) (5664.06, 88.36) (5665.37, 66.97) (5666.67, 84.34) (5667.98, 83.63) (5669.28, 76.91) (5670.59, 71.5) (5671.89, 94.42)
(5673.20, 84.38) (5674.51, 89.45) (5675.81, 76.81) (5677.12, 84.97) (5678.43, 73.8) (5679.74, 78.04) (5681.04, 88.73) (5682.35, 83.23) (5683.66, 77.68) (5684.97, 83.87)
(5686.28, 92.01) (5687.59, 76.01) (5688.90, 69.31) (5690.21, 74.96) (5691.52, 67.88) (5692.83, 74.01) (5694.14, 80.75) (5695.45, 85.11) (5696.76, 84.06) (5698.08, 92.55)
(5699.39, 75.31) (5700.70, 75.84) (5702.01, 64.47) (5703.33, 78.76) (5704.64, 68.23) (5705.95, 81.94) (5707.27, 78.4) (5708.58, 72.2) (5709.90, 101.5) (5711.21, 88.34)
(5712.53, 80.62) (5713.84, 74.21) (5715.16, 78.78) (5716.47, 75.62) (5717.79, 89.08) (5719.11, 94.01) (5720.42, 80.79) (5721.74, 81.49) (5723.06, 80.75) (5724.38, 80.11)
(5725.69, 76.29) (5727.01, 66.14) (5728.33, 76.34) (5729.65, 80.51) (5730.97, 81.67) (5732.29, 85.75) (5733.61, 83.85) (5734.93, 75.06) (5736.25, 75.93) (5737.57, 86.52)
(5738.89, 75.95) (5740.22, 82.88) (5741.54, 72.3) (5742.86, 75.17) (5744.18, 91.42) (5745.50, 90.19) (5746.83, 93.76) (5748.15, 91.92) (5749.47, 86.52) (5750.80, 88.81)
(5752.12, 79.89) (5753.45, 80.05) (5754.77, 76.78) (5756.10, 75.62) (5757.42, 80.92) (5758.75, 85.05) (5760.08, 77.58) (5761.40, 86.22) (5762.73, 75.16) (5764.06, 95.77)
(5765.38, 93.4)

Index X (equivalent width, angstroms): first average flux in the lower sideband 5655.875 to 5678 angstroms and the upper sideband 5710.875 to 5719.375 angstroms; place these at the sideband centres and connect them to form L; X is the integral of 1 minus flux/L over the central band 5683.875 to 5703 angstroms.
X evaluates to 0.8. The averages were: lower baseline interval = 81.6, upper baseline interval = 82.2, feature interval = 78.3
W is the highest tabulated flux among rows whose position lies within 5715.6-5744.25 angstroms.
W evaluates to 94.01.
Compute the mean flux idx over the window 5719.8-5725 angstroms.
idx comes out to 80.7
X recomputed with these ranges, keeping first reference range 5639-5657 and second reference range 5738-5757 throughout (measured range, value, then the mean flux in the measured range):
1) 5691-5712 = 0.81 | 79.4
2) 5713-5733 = 0.64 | 80.1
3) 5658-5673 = 0.18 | 81.4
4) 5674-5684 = 0.10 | 81.6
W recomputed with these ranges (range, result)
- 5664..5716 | 101.5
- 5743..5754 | 93.76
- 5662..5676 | 94.42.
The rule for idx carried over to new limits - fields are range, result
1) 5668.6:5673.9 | 81.9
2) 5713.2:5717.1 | 76.3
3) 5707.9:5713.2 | 85.7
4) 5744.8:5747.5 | 91.9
